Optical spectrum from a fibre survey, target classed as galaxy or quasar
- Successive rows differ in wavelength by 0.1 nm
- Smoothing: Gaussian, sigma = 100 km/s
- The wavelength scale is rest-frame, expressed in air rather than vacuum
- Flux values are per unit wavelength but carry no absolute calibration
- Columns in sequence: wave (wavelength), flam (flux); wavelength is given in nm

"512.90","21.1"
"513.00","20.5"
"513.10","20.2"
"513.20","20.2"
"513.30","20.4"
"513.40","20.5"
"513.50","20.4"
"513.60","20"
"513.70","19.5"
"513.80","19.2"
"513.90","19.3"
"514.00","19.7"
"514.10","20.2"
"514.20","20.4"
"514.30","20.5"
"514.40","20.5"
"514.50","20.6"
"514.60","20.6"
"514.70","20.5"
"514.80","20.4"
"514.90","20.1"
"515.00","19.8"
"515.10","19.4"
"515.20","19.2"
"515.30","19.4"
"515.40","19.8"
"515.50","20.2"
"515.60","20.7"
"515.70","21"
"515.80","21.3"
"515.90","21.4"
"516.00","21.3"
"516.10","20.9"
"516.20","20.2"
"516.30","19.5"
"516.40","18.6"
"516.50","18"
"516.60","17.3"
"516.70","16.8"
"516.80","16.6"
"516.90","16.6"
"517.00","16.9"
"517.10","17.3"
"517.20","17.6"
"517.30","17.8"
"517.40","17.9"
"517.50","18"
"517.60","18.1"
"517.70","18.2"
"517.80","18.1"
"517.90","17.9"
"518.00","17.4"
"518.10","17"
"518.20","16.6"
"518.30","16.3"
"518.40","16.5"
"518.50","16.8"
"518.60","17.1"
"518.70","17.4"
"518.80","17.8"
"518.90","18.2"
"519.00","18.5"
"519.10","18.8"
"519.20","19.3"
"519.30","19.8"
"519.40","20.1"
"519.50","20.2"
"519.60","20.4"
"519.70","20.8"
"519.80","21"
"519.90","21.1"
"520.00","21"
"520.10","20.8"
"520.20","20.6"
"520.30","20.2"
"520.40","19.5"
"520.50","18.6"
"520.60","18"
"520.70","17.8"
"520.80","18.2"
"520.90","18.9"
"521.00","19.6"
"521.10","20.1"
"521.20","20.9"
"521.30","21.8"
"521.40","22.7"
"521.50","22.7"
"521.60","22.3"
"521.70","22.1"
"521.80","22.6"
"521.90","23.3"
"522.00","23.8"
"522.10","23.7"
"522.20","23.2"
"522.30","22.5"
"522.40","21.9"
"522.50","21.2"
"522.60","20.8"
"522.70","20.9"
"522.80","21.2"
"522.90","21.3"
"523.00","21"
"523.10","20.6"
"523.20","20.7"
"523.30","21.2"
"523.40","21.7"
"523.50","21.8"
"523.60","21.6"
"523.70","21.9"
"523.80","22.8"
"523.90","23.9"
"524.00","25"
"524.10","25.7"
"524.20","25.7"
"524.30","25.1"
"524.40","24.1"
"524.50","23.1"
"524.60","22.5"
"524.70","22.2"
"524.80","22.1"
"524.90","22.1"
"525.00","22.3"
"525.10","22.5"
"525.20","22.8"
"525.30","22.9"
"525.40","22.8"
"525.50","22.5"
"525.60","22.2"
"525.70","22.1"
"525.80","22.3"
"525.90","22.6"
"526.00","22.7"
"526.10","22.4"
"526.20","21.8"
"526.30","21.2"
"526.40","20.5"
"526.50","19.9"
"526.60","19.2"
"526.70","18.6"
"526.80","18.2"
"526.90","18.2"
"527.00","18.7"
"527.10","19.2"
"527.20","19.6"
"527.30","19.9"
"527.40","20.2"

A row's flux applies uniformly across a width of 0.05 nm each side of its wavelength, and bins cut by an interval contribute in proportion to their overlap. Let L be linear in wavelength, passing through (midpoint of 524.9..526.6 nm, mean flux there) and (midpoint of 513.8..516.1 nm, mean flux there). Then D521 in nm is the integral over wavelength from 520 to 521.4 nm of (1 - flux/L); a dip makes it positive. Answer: 0.094 nm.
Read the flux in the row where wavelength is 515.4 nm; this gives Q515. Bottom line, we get 19.8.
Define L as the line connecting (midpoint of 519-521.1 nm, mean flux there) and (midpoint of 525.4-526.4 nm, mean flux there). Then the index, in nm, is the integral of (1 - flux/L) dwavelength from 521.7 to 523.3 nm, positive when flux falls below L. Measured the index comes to -0.09 nm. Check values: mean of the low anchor 19.7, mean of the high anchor 22.1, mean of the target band 21.9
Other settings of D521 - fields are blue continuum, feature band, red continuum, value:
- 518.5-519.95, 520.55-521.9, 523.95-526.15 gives -0.008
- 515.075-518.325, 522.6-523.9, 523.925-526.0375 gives 0.042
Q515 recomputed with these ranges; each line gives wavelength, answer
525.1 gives 22.5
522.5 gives 21.2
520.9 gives 18.9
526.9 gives 18.2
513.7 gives 19.5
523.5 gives 21.8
